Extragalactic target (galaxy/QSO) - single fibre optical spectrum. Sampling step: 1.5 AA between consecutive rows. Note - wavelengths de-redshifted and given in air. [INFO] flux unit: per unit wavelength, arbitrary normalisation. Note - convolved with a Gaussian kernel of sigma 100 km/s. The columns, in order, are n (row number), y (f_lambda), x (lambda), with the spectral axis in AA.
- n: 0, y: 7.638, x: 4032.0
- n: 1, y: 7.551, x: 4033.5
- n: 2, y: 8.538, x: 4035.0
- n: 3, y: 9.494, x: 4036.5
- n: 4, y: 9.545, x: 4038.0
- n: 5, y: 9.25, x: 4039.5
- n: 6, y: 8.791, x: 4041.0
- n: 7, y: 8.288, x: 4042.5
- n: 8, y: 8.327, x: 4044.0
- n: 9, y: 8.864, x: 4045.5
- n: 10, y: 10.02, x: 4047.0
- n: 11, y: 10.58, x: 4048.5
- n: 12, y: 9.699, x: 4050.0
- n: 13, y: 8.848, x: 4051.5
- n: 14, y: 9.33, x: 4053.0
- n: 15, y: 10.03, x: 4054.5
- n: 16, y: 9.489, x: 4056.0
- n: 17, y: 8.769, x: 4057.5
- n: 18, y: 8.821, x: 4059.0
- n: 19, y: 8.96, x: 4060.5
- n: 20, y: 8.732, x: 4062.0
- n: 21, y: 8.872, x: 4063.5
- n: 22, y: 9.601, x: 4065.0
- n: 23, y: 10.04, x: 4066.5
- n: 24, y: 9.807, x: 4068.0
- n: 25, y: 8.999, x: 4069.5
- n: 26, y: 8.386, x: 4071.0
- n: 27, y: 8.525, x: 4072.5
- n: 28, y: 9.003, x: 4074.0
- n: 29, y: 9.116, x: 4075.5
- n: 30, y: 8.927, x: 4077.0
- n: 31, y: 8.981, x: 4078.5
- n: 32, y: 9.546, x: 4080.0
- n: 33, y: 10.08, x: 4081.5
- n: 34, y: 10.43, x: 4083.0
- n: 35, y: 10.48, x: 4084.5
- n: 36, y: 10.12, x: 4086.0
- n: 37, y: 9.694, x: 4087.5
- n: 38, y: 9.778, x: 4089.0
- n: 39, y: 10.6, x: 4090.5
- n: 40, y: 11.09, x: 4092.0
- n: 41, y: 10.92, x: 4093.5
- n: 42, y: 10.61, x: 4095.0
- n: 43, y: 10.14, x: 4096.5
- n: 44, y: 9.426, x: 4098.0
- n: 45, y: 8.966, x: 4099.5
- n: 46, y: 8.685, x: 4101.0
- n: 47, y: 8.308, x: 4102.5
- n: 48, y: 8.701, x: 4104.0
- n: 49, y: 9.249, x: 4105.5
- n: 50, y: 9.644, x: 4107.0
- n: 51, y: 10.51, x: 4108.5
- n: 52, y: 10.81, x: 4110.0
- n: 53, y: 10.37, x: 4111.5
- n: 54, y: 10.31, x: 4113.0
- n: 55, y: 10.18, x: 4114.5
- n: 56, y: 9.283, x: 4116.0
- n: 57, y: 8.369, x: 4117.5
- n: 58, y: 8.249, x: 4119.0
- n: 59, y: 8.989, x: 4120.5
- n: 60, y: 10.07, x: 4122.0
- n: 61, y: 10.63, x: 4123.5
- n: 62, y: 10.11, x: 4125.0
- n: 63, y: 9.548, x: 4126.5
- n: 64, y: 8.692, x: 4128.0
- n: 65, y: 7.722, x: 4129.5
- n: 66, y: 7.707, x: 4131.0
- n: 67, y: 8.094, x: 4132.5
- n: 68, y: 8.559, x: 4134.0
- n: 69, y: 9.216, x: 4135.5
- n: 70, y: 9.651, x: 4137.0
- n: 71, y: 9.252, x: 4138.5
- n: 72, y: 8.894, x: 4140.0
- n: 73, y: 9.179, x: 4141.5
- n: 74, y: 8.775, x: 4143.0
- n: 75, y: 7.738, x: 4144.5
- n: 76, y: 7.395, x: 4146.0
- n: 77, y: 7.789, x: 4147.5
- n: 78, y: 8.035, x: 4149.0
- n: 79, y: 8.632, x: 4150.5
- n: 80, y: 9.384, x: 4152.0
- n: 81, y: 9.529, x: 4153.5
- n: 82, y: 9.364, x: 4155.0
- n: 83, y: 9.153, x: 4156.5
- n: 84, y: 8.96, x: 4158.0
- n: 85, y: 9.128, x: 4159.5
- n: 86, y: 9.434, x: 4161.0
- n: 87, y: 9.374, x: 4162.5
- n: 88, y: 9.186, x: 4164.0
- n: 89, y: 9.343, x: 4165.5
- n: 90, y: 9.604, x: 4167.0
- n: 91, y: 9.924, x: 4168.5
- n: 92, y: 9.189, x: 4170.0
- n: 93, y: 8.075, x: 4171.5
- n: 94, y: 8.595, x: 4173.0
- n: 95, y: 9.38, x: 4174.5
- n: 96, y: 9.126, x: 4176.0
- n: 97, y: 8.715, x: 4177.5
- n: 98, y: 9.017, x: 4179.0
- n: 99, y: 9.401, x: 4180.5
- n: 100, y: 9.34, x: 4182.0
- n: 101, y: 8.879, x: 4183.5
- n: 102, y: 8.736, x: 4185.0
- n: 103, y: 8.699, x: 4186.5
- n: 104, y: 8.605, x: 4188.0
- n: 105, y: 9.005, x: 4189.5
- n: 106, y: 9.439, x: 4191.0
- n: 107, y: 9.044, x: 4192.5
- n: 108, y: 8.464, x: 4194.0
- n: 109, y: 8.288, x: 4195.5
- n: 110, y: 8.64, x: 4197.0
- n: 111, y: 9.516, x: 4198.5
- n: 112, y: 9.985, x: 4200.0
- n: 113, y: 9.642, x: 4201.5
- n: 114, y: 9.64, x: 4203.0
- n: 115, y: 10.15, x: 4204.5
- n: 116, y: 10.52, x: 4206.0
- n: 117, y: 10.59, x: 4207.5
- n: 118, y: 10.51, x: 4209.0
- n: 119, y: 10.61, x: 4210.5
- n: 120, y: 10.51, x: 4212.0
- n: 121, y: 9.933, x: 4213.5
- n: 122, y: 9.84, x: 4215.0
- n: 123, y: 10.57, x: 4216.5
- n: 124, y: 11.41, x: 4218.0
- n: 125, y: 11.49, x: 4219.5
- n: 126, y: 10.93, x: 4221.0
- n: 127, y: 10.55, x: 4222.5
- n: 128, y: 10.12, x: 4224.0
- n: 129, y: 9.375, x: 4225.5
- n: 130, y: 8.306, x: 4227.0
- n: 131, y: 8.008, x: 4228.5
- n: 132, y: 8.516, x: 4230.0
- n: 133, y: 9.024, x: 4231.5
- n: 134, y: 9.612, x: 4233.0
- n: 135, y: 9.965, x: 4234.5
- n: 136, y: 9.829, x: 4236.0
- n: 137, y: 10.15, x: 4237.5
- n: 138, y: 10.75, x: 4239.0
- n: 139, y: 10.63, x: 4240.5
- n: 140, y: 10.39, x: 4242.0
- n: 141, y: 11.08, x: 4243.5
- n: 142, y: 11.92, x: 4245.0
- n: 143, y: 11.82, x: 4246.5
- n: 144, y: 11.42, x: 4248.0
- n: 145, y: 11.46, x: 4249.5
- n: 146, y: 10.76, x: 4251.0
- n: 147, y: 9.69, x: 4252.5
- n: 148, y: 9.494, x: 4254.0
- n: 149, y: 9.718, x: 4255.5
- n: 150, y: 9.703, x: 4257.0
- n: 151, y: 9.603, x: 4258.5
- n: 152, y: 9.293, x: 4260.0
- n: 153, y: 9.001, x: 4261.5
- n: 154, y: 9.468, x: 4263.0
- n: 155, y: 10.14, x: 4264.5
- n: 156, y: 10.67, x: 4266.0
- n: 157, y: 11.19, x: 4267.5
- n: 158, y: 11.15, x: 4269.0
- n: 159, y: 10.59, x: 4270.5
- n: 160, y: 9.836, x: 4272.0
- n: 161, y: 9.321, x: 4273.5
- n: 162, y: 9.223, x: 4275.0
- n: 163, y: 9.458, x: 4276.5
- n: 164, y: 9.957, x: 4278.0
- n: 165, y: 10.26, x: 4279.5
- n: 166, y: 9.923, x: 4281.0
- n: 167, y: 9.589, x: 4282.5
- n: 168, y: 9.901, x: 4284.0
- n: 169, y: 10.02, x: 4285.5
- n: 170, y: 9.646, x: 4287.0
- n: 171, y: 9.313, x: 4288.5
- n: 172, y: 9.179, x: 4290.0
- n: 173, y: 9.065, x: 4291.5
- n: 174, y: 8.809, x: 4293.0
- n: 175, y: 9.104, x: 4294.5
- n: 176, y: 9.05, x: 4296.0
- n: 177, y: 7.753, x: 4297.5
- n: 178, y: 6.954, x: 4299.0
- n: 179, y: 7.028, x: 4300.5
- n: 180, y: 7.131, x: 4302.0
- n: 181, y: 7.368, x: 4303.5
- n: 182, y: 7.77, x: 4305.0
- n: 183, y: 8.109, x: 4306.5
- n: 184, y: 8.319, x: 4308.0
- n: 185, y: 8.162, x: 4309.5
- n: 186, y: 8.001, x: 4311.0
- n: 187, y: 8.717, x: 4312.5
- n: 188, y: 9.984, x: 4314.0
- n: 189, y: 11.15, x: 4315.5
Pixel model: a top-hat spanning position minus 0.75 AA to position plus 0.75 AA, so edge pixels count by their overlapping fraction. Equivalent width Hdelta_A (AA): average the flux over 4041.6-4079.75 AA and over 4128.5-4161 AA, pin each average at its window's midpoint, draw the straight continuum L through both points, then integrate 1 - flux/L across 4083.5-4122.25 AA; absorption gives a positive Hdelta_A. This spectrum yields -3.6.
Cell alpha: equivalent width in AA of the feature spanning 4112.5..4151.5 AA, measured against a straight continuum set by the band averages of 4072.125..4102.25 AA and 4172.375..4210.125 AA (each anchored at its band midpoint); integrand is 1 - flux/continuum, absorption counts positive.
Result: 2.7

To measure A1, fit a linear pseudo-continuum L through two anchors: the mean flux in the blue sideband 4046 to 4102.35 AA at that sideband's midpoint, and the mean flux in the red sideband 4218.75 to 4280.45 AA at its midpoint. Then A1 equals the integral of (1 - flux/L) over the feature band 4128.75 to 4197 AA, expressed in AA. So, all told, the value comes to 6.7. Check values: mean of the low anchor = 9.55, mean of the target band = 8.86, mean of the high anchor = 10.1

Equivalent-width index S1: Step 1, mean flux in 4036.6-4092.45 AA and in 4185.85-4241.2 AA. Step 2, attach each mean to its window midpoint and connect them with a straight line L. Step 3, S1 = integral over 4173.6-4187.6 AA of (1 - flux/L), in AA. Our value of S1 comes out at 1.0 AA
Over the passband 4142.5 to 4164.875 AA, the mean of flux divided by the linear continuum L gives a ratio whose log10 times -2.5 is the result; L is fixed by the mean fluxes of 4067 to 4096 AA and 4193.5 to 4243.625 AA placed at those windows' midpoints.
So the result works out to 0.12 mag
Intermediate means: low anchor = 9.75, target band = 8.79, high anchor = 9.92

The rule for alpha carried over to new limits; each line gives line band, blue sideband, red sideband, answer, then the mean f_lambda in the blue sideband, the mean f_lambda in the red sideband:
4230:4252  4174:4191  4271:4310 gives -4.0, 9.01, 8.87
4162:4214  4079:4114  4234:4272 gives 4.3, 9.93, 10.4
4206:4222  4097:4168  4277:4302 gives -2.7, 9.12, 9.04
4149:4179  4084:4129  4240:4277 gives 2.4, 9.74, 10.3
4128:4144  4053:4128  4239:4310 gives 1.5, 9.56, 9.58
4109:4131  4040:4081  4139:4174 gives -1.1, 9.17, 8.91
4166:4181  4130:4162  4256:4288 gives -0.2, 8.75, 9.9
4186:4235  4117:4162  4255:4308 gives -3.3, 8.88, 9.25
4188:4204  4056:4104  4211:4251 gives 1.5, 9.48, 10.3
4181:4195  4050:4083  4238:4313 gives 0.7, 9.22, 9.54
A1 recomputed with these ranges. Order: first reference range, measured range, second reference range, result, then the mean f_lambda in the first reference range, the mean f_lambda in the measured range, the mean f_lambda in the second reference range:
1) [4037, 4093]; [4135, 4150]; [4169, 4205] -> 1.0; 9.42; 8.58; 9.06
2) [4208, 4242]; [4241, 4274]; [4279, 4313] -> -3.4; 10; 10.4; 8.65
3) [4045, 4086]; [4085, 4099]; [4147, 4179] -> -1.4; 9.38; 10.2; 9.05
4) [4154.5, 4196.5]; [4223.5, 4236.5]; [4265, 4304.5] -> 0.0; 9.05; 9.17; 9.28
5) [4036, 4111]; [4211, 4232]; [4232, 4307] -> -0.6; 9.48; 9.92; 9.67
